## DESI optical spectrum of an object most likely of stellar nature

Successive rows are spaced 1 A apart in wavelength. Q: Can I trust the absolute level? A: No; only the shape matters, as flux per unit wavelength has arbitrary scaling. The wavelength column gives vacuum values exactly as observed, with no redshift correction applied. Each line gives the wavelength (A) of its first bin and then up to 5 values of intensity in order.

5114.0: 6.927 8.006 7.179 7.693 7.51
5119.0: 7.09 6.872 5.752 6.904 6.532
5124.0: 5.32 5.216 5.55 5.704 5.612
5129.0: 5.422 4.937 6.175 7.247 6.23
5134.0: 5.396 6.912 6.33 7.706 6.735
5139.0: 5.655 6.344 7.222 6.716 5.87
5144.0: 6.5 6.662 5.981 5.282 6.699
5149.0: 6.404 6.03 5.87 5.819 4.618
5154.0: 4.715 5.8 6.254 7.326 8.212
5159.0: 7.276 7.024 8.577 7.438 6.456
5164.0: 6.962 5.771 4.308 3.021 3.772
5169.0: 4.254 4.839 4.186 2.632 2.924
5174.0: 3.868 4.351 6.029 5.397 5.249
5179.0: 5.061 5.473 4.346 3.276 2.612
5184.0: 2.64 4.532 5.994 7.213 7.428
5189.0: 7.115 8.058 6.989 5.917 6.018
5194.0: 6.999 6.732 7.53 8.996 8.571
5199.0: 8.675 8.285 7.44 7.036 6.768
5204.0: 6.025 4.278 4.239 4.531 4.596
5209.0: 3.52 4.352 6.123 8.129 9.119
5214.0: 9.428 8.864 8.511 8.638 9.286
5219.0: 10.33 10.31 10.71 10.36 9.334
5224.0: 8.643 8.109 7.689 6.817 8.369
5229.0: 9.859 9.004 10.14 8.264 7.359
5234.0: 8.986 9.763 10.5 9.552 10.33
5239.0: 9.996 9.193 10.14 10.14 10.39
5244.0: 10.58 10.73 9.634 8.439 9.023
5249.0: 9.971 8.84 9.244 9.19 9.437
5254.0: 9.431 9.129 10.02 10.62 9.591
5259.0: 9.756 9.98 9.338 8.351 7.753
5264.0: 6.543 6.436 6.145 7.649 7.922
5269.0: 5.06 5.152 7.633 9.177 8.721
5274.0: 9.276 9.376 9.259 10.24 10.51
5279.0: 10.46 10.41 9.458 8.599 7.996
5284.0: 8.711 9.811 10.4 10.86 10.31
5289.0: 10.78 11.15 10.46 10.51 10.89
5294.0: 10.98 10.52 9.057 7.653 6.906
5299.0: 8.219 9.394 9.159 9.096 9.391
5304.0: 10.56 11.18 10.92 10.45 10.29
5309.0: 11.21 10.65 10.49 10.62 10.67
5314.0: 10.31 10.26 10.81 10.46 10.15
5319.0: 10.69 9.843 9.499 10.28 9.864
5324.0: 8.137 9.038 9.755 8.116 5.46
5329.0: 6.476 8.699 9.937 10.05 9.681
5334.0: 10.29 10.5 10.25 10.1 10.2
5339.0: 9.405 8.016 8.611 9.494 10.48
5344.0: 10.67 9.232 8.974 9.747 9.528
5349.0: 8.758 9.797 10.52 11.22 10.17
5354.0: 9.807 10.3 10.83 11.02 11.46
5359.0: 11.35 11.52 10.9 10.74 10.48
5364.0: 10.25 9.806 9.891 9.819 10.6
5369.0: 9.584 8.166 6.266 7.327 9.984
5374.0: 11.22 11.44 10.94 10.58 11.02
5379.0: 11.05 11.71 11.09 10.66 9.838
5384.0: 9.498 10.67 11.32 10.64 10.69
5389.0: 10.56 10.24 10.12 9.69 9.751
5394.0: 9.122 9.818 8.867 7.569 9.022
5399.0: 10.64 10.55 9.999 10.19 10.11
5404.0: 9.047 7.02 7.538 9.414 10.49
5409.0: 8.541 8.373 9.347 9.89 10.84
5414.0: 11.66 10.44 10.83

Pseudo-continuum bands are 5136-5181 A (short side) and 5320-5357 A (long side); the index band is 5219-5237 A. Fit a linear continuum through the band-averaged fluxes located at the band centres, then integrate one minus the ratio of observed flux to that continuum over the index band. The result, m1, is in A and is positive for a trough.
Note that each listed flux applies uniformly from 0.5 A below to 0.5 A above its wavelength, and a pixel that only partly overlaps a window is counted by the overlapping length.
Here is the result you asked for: -4.8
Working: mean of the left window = 5.75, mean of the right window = 9.52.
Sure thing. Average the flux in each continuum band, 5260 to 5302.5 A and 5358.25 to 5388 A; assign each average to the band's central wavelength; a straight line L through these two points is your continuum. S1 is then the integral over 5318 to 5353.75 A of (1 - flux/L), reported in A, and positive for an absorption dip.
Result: 1.0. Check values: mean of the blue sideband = 8.97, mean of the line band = 9.48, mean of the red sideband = 10.3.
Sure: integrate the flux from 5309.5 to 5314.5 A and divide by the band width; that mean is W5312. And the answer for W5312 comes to 10.5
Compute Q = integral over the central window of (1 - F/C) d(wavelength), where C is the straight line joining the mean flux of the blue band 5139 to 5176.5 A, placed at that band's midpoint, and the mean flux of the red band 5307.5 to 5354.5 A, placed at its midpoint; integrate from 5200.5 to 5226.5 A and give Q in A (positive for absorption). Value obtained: -1.9 A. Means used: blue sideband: 5.73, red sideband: 9.73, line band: 7.55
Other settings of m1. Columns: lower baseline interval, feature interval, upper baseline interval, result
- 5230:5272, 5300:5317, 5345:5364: -1.1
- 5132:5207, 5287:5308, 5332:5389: -2.7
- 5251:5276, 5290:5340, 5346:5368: -1.4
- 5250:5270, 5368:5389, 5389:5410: -2.2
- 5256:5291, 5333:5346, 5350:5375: 0.1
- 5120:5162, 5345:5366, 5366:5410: -2.2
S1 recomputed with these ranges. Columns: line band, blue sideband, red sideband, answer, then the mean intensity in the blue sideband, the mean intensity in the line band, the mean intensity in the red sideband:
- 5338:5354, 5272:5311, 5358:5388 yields 0.8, 9.84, 9.66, 10.3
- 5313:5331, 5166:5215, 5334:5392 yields -0.5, 5.74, 9.34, 10.2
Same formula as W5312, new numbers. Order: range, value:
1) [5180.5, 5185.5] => 3.48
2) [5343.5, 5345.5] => 9.95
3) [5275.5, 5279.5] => 10.1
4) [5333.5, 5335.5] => 10.4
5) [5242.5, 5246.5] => 10.3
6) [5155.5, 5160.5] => 7.22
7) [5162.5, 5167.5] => 5.3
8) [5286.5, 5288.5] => 10.6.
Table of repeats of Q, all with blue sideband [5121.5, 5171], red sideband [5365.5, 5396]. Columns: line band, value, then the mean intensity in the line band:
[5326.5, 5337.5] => 0.25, 9.05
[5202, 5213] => 2.47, 5.51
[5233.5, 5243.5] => -2.95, 9.9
